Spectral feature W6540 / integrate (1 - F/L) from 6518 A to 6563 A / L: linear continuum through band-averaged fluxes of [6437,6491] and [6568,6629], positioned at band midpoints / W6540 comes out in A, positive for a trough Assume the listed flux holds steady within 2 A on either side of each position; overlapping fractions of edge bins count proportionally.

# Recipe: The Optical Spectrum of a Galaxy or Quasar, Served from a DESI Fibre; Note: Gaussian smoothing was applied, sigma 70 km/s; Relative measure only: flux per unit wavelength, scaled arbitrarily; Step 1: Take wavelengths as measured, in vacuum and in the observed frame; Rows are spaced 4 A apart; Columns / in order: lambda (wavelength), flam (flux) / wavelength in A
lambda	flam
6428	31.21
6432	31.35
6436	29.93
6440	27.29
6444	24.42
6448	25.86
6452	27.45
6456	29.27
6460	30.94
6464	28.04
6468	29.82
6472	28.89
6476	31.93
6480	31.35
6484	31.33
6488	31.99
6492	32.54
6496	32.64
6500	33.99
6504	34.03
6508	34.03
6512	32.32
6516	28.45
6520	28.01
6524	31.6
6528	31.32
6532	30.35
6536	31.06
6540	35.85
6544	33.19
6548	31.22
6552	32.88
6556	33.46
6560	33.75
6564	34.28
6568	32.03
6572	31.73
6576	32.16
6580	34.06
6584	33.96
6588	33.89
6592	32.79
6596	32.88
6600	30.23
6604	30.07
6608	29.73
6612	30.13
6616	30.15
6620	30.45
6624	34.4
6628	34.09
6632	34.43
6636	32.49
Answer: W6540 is -1.90 A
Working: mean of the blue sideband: 29.2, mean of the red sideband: 32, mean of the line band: 32.1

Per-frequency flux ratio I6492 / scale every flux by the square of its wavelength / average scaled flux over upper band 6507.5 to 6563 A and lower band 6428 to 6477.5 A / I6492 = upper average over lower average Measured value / 1.1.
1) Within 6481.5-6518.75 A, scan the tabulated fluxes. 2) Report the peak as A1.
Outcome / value 34.03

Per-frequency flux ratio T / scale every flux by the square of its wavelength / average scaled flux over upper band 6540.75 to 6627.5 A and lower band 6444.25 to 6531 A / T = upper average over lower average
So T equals 1.09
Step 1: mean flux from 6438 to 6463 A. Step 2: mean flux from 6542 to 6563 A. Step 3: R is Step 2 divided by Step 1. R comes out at 1.2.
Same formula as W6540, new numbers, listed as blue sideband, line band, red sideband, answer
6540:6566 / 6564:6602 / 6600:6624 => -1.0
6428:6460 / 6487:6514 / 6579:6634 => -3.1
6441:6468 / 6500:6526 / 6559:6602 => -1.3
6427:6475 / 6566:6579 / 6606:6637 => -0.5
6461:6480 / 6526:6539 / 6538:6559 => 0.5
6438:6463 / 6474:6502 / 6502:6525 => -2.3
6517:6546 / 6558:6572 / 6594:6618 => -0.9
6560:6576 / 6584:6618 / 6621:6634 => 2.1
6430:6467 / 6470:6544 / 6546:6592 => -2.9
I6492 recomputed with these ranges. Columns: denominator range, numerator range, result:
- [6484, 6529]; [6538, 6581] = 1.06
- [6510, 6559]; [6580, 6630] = 1.03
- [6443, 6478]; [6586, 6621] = 1.14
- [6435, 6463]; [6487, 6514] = 1.21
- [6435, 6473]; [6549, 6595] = 1.22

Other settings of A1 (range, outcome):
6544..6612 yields 34.28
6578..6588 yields 34.06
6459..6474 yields 30.94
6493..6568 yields 35.85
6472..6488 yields 31.99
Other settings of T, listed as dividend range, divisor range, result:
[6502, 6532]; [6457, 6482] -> 1.05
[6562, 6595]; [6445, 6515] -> 1.11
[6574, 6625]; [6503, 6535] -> 1.05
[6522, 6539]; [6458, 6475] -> 1.08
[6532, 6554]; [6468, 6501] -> 1.05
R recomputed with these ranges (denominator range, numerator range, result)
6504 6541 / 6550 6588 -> 1.05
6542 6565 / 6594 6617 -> 0.92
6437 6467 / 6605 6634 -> 1.15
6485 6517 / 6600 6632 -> 0.96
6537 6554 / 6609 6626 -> 0.94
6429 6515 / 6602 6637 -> 1.04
